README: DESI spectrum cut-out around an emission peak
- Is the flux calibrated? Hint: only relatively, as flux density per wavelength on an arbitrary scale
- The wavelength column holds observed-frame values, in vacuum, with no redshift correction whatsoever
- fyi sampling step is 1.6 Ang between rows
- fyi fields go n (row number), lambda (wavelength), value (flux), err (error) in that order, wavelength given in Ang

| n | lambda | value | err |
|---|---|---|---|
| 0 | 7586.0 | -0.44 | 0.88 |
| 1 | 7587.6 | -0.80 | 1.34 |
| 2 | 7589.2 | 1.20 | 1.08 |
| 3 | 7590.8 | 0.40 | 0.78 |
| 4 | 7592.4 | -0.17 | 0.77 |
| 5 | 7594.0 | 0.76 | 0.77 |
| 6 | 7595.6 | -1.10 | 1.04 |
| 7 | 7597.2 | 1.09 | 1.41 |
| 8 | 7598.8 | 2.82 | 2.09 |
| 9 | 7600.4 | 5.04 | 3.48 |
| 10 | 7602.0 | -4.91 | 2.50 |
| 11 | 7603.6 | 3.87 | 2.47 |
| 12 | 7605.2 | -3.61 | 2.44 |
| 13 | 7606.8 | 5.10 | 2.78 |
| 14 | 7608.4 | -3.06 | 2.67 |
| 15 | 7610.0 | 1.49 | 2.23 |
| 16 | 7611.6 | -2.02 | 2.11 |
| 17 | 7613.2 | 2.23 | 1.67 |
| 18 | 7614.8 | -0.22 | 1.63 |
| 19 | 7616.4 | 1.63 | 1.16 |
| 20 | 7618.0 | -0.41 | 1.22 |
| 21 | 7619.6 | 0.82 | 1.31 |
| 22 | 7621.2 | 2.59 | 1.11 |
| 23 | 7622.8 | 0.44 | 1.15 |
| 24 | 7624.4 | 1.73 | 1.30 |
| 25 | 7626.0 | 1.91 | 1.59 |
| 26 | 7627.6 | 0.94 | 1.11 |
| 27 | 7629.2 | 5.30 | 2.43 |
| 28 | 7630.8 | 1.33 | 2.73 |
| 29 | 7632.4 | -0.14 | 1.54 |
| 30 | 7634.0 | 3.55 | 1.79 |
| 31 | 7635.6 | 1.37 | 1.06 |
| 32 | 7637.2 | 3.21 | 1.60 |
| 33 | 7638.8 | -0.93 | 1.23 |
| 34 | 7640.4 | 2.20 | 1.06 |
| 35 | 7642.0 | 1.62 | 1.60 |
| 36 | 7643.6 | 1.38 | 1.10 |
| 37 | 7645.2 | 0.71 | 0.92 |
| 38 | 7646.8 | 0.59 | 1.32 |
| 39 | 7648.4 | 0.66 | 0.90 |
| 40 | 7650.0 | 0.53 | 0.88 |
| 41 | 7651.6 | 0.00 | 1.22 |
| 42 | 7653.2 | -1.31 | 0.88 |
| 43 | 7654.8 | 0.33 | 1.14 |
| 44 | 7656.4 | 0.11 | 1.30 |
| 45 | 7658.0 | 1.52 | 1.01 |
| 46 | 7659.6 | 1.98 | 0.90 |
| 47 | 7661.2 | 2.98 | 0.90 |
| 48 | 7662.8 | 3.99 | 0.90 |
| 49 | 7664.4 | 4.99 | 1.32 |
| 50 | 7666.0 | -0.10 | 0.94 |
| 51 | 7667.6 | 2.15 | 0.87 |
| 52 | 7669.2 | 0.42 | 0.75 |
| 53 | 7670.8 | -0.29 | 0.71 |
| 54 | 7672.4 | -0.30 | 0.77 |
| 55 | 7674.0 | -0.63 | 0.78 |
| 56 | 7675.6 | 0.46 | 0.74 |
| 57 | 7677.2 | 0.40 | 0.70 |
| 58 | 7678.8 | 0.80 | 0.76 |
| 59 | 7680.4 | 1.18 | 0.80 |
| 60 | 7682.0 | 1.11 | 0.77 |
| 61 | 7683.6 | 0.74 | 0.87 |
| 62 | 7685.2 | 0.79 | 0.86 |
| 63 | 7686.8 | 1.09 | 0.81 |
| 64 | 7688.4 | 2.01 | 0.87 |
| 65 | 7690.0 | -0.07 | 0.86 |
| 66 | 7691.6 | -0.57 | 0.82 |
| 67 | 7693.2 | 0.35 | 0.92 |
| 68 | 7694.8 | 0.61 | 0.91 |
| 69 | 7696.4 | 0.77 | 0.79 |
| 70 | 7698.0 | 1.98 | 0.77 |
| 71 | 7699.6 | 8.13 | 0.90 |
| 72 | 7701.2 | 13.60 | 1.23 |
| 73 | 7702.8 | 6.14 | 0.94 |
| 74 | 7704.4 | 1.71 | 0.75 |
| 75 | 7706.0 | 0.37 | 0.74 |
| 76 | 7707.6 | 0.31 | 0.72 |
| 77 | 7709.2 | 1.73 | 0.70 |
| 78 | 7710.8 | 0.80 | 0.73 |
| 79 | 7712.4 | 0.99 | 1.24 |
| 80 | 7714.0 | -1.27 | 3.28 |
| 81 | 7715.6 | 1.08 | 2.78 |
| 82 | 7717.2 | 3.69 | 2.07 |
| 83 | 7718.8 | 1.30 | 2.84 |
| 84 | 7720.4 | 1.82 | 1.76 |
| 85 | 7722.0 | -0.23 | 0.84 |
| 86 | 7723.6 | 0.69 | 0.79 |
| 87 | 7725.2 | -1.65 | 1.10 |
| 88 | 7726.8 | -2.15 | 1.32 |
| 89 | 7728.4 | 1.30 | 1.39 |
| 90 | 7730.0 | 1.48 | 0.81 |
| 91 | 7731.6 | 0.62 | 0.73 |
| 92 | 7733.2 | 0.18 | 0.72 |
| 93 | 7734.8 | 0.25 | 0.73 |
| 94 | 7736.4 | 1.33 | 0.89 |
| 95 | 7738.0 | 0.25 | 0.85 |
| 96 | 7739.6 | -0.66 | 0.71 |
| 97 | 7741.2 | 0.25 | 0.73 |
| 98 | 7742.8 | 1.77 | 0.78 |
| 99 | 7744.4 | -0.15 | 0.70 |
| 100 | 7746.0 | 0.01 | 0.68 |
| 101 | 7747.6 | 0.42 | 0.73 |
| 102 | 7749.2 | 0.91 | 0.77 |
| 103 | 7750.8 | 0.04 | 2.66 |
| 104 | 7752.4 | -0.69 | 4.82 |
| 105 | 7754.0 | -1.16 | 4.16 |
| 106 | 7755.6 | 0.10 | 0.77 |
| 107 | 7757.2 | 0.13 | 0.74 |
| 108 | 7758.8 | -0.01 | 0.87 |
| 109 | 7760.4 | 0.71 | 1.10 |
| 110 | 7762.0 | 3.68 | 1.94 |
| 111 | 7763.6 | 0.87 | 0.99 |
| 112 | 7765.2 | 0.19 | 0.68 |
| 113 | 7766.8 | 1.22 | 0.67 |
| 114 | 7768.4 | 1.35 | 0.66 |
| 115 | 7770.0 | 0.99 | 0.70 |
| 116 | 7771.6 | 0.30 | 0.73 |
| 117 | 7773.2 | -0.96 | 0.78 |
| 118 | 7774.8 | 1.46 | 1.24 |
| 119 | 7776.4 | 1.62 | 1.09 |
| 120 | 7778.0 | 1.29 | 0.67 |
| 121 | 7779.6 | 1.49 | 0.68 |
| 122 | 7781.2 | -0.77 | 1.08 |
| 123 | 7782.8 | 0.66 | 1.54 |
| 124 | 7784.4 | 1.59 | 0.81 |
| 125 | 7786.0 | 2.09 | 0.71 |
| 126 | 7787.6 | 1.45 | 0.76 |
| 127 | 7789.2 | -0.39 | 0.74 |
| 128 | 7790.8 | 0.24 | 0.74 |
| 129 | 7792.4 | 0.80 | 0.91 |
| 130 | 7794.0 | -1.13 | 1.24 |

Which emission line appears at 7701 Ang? H-beta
